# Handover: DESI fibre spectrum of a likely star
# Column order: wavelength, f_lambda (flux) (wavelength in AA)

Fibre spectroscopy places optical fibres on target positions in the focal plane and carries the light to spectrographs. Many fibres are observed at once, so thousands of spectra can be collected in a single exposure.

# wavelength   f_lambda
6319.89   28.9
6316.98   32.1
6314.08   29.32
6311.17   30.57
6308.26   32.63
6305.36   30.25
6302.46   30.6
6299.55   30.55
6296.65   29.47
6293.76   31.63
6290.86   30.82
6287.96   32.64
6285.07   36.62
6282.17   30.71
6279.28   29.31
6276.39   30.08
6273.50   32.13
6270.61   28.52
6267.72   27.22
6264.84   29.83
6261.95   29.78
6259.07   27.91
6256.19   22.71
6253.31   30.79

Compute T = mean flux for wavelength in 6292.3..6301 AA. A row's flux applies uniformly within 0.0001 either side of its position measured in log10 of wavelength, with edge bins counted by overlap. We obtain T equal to 30.6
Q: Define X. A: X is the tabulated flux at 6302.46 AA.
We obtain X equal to 30.6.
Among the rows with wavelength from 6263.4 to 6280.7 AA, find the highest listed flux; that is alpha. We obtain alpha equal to 32.13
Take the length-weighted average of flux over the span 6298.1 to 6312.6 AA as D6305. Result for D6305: 30.9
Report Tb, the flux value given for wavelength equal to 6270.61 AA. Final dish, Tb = 28.52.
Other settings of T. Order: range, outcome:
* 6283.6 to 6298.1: 32.2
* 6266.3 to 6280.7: 29.4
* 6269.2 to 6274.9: 30.3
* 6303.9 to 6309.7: 31.5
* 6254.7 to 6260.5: 25.4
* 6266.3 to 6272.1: 27.9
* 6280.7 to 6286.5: 33.6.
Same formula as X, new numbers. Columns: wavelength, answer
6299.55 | 30.55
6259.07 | 27.91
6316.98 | 32.1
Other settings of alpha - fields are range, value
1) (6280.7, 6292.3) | 36.62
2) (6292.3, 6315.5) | 32.63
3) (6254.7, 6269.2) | 29.83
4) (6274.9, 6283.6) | 30.71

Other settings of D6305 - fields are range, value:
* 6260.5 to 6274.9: 29.5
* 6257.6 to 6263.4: 28.8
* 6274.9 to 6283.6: 30.1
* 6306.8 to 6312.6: 31.6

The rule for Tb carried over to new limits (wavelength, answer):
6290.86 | 30.82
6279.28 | 29.31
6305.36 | 30.25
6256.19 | 22.71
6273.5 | 32.13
